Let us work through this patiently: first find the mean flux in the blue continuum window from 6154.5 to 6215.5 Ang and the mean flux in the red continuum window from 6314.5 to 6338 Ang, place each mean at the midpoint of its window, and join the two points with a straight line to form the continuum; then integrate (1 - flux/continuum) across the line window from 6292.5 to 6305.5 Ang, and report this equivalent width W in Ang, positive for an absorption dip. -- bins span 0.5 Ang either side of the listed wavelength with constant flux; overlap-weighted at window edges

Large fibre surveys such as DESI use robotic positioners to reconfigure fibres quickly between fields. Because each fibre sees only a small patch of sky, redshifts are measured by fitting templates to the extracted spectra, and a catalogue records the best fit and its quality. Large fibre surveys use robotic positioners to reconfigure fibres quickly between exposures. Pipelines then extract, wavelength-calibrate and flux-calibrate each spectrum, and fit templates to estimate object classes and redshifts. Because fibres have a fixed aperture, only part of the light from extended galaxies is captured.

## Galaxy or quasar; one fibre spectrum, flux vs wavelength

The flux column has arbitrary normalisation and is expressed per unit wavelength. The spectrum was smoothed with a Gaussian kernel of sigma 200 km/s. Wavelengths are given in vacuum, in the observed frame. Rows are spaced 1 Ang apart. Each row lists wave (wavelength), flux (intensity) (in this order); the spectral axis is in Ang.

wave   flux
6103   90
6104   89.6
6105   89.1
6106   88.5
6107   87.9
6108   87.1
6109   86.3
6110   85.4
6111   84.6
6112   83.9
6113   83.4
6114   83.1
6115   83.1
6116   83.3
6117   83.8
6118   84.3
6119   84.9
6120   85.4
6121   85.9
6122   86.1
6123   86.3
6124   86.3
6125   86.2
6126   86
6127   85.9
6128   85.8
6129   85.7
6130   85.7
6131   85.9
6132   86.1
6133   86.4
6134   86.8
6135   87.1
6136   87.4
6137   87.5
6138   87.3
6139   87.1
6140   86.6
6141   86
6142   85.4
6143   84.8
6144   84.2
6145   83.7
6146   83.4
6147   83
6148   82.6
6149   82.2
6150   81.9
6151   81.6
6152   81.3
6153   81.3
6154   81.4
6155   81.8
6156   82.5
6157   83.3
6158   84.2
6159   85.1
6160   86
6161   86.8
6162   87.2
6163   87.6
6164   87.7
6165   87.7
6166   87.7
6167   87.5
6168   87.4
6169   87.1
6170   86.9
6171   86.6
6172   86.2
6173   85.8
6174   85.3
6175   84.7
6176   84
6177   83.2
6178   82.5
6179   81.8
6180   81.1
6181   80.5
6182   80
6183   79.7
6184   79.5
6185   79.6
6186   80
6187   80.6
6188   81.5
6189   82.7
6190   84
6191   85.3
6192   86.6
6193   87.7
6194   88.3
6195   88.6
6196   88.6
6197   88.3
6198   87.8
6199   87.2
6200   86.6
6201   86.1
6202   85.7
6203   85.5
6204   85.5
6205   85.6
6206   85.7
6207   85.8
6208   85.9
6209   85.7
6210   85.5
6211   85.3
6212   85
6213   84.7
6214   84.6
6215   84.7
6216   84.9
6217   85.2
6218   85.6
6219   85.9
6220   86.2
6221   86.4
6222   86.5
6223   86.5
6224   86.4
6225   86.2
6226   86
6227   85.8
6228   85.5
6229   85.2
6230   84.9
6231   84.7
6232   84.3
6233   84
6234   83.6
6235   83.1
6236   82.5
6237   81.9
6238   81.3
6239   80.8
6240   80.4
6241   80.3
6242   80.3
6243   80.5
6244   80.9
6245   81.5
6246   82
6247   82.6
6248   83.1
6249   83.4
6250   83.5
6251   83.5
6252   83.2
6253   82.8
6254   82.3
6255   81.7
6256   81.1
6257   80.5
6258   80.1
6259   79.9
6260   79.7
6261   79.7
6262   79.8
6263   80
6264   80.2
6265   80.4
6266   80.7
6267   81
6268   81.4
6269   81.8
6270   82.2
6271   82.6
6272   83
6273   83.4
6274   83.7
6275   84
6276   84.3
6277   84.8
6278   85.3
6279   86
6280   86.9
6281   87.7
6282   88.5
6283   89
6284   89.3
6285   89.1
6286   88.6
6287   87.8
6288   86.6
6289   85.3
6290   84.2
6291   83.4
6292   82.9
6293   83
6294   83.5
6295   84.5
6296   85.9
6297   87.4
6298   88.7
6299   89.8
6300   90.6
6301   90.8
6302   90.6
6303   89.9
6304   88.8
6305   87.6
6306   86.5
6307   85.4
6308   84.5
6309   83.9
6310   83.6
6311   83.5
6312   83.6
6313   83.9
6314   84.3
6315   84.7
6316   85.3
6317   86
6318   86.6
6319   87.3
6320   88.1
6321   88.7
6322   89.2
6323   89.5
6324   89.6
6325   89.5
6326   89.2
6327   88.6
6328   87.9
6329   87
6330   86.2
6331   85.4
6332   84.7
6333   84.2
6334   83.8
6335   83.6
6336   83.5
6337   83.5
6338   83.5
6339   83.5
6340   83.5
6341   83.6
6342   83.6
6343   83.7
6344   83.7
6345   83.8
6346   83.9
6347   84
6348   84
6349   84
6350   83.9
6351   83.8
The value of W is -0.2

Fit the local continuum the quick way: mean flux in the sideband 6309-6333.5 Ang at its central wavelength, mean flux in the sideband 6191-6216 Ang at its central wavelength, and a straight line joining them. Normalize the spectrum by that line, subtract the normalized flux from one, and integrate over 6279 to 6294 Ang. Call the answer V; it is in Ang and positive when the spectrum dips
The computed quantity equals -0.01 Ang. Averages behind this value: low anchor 86.2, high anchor 86.5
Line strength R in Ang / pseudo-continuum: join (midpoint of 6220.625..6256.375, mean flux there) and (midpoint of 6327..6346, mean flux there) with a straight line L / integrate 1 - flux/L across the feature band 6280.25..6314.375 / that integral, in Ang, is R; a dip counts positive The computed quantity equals -1.0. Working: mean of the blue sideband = 83.3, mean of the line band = 86.6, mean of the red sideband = 84.5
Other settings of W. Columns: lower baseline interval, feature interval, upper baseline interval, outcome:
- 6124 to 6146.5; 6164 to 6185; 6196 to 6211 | 0.5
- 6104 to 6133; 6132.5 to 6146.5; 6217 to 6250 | -0.1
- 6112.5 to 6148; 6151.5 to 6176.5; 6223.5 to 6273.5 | -0.2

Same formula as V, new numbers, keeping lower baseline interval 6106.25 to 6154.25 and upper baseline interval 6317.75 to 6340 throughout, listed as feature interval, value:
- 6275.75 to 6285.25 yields -0.1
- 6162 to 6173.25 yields -0.2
